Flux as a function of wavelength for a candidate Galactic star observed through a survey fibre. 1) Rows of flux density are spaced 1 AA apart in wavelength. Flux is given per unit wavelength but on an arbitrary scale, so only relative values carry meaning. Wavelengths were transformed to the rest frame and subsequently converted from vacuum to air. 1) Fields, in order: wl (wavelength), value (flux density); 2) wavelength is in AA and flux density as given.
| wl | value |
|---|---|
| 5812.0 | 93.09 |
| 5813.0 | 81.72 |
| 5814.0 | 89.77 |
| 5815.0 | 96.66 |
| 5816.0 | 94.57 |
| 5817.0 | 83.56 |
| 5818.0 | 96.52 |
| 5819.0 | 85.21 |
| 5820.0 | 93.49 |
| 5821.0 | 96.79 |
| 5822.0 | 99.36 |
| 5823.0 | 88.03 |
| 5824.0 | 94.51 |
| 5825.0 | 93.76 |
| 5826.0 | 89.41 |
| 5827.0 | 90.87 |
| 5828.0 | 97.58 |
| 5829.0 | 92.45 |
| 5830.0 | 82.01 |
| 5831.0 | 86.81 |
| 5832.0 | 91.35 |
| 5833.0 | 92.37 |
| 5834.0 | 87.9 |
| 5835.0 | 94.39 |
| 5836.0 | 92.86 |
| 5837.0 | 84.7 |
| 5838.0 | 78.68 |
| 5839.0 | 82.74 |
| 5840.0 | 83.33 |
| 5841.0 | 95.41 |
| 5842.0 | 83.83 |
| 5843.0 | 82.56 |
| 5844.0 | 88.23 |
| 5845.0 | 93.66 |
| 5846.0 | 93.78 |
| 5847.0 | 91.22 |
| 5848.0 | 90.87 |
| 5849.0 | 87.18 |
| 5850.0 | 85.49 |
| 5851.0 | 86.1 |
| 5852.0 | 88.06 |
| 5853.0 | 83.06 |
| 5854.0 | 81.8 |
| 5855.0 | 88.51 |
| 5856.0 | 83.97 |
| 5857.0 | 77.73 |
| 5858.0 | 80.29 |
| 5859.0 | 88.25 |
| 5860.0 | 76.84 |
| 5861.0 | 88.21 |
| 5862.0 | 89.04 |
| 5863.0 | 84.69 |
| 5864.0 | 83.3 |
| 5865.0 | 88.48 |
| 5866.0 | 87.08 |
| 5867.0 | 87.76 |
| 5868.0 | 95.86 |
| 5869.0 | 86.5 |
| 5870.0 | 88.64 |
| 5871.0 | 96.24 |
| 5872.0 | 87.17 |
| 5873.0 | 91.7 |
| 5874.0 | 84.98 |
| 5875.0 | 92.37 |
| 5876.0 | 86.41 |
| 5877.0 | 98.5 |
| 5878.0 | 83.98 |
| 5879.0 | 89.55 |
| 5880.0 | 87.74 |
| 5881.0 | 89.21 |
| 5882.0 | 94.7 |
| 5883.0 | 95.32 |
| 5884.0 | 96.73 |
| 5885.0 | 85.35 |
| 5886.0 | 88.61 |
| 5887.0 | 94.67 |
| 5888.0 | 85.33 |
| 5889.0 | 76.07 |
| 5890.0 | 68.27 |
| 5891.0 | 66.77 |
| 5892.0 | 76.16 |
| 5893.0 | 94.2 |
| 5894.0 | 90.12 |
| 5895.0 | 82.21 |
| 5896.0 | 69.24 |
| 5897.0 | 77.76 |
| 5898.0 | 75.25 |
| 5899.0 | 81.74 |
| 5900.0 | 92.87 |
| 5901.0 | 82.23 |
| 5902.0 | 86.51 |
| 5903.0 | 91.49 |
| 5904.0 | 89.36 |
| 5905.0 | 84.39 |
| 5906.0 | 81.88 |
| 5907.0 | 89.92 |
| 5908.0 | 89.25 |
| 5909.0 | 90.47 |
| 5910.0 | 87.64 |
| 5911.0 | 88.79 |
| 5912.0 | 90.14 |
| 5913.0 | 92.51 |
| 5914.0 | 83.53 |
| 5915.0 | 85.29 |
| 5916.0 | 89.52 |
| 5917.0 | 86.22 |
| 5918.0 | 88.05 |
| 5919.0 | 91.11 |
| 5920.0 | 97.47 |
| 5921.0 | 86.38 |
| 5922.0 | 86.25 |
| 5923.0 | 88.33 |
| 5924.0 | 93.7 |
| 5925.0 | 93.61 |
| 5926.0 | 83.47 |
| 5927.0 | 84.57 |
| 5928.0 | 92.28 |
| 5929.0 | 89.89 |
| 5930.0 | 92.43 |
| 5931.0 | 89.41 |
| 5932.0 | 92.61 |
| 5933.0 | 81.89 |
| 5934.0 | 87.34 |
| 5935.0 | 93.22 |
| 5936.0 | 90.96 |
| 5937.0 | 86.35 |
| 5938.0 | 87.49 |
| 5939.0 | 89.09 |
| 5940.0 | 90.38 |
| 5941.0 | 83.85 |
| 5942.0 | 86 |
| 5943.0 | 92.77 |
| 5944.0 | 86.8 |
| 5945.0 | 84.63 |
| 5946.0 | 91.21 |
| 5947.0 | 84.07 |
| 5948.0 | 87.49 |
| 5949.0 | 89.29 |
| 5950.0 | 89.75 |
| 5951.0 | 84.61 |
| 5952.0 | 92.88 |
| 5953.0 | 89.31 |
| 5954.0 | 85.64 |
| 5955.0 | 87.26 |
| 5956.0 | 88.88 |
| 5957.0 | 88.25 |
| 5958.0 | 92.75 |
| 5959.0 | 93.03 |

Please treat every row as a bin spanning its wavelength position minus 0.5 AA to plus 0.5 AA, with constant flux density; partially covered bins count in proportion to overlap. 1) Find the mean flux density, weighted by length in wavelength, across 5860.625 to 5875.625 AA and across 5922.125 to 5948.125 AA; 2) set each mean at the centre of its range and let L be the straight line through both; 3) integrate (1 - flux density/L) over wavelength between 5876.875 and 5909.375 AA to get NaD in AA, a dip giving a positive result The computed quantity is 1.2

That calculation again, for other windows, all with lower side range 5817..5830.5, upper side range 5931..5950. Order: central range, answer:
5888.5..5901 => 1.4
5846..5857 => 0.5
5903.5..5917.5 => 0.2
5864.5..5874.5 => 0.1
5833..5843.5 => 0.5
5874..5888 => -0.1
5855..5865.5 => 0.8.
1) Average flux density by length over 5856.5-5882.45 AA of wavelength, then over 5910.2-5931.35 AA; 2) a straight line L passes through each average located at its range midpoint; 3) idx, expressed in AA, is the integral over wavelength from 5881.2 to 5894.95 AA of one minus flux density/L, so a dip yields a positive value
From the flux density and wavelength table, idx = 0.4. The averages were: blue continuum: 87.9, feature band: 85.5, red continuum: 89.2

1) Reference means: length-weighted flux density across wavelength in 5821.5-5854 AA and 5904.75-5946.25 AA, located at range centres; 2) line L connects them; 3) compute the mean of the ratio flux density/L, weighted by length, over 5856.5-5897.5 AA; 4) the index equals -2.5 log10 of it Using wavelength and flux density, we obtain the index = 0.03 mag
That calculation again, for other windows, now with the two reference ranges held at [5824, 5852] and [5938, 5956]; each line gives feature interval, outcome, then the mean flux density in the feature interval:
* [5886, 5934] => 0.03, 86.2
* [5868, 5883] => -0.02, 90.2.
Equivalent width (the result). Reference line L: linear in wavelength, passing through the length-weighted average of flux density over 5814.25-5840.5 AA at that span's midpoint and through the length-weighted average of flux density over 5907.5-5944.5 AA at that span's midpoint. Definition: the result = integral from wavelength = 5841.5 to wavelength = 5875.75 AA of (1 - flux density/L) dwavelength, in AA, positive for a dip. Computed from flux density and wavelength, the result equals 1.05 AA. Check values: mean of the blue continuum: 90.4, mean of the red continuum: 88.9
